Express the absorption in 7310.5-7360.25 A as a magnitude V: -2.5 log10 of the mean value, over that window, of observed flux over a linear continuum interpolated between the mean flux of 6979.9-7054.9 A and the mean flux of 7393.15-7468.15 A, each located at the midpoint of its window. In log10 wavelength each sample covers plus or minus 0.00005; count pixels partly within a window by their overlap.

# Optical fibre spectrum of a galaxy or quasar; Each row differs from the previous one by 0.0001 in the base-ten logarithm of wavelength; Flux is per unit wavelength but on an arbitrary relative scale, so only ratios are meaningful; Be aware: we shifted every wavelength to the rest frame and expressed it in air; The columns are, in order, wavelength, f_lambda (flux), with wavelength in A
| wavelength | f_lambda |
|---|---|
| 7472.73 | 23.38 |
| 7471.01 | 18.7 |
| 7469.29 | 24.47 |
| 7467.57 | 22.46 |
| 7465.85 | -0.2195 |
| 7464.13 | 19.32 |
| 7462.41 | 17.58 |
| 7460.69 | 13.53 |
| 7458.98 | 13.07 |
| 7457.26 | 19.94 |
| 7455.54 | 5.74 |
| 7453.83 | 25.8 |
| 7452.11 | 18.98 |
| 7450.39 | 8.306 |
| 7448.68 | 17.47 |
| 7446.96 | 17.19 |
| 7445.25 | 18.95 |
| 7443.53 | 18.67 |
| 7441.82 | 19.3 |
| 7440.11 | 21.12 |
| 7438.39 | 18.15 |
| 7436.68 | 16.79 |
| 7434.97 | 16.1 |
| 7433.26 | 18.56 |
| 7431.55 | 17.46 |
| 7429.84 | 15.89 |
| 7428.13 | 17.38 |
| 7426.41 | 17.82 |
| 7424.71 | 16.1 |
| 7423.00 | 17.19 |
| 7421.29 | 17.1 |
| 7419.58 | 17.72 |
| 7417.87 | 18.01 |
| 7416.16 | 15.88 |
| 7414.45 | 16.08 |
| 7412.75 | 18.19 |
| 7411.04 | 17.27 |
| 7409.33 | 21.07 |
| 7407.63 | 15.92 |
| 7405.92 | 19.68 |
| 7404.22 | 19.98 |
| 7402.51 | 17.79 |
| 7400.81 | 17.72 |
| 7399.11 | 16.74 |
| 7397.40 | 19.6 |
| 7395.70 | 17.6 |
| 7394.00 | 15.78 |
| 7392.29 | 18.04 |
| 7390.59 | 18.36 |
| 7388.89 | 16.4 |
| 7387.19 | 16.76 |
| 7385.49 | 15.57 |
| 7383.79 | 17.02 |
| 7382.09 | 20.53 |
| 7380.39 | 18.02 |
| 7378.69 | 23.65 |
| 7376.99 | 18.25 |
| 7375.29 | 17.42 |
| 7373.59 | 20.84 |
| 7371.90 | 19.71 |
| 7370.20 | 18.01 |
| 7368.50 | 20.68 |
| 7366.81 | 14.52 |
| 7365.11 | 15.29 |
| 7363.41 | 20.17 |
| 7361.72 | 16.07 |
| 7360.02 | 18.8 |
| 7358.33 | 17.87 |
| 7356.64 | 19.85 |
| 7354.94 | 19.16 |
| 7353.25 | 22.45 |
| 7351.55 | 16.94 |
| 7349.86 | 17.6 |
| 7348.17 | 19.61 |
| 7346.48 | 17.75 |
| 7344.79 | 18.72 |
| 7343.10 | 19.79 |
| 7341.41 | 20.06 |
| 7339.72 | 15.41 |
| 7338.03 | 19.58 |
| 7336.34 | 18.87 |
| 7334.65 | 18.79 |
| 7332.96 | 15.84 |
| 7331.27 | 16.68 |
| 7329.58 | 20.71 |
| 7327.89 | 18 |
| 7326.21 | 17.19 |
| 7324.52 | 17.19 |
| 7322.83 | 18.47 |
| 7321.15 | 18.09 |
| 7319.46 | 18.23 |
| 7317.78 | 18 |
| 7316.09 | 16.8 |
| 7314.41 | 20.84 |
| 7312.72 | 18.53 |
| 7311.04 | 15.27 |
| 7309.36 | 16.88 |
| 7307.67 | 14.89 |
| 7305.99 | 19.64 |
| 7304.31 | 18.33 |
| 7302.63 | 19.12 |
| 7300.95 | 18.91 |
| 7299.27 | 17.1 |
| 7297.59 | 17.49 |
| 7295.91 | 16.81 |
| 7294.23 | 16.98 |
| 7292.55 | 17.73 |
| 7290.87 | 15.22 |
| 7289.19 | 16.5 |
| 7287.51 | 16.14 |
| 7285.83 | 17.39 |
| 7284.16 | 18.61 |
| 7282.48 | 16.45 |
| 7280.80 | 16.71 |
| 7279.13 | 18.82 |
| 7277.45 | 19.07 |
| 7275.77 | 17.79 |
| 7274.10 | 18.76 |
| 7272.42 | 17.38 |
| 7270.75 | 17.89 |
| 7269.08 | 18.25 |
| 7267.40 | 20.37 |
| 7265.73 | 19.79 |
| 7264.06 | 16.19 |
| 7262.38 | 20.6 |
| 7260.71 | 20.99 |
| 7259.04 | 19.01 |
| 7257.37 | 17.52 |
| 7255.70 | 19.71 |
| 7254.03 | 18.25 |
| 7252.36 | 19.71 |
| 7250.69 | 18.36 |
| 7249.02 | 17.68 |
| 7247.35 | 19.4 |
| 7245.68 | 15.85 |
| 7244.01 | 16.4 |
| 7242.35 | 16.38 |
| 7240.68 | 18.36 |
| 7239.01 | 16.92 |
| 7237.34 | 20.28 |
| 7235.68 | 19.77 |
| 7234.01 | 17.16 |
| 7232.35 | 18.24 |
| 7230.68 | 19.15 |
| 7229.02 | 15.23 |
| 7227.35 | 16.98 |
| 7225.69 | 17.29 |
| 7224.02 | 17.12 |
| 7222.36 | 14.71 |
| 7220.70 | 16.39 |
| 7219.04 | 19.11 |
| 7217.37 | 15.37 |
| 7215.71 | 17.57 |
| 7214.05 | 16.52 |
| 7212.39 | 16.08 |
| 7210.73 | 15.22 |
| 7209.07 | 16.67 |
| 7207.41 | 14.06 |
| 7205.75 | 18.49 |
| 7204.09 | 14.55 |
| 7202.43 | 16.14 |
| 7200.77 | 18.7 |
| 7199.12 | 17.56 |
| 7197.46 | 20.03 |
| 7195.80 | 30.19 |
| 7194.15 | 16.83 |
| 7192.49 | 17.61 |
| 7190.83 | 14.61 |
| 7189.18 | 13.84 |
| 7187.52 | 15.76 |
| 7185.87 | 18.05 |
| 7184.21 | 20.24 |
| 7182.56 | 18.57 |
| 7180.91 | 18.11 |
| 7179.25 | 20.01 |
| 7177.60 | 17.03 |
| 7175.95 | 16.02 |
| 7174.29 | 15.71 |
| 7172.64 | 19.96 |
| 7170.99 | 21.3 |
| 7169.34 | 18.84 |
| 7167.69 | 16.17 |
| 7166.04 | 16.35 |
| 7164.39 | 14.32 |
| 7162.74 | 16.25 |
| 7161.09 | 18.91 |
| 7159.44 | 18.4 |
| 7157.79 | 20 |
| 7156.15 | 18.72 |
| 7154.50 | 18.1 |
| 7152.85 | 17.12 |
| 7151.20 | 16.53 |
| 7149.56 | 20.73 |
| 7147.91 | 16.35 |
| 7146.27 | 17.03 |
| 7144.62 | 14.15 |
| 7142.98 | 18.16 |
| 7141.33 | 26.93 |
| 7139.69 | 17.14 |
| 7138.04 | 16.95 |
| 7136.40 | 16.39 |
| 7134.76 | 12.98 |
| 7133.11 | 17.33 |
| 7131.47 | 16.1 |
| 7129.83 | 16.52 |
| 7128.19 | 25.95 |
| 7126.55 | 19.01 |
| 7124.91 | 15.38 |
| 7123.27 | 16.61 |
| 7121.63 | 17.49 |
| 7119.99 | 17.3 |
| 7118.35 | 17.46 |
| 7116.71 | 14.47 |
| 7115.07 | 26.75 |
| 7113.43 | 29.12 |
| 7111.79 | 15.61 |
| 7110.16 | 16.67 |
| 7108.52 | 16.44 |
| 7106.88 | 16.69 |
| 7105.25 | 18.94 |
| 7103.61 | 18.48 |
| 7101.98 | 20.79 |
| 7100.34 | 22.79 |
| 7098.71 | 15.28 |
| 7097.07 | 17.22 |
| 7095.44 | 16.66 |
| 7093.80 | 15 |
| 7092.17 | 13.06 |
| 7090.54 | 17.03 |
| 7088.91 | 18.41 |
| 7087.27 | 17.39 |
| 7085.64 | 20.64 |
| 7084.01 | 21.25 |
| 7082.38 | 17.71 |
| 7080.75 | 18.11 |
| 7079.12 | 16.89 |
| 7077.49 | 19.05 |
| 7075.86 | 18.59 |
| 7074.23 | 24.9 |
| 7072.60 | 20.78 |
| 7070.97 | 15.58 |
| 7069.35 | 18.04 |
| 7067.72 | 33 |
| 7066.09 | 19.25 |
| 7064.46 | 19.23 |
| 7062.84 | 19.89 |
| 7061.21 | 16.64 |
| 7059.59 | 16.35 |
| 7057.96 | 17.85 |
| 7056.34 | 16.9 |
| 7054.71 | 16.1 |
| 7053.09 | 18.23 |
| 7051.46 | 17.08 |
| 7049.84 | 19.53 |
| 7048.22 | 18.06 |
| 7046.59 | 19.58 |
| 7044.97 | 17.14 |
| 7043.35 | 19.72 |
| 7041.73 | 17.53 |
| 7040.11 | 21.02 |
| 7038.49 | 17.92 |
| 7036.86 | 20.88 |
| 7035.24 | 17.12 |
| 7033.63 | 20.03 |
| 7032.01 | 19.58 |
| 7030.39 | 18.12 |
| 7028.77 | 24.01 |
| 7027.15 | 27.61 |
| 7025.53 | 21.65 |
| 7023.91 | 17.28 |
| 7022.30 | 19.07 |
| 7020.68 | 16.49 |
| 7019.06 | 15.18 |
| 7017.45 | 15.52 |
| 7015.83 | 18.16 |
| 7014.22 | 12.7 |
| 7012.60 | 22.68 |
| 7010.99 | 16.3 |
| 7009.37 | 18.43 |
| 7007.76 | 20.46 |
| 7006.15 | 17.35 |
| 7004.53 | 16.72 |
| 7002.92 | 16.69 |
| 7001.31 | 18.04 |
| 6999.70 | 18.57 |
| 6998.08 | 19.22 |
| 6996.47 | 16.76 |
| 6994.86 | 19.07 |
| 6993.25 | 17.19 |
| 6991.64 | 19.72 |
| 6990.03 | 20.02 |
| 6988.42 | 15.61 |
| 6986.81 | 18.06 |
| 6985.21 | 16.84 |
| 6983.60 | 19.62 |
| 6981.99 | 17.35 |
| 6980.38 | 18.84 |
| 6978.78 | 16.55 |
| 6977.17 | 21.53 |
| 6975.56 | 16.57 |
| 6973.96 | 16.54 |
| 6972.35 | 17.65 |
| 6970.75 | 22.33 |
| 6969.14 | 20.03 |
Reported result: -0.06 mag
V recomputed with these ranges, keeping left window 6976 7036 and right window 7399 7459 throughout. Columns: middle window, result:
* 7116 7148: 0.04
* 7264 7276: -0.04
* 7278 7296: 0.04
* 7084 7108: 0.02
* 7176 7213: 0.02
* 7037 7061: 0.02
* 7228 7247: 0.02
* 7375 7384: -0.11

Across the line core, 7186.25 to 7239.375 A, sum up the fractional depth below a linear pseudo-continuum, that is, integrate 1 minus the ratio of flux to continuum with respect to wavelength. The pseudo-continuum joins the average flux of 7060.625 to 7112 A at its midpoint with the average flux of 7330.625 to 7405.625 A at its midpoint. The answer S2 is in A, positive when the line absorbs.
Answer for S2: 3.4 A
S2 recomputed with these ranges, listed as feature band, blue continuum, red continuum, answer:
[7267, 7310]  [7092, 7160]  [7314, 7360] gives 1.7 A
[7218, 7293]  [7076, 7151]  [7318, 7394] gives 1.4 A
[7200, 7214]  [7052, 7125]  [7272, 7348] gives 1.5 A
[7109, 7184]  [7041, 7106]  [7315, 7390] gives 1.7 A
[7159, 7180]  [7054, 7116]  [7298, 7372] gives 1.2 A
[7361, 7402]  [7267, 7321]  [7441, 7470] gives -2.4 A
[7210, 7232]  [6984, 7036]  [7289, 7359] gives 1.8 A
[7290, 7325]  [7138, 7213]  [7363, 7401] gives 0.7 A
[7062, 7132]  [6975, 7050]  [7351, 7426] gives -1.6 A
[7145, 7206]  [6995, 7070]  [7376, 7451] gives 1.6 A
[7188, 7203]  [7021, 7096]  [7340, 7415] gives 0.3 A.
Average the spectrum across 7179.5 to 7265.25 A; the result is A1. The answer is 17.7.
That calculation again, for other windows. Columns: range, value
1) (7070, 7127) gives 18.4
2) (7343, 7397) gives 18.3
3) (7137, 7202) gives 18.1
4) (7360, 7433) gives 17.9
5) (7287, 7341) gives 17.7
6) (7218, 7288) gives 18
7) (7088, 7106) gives 17.6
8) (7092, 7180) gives 18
